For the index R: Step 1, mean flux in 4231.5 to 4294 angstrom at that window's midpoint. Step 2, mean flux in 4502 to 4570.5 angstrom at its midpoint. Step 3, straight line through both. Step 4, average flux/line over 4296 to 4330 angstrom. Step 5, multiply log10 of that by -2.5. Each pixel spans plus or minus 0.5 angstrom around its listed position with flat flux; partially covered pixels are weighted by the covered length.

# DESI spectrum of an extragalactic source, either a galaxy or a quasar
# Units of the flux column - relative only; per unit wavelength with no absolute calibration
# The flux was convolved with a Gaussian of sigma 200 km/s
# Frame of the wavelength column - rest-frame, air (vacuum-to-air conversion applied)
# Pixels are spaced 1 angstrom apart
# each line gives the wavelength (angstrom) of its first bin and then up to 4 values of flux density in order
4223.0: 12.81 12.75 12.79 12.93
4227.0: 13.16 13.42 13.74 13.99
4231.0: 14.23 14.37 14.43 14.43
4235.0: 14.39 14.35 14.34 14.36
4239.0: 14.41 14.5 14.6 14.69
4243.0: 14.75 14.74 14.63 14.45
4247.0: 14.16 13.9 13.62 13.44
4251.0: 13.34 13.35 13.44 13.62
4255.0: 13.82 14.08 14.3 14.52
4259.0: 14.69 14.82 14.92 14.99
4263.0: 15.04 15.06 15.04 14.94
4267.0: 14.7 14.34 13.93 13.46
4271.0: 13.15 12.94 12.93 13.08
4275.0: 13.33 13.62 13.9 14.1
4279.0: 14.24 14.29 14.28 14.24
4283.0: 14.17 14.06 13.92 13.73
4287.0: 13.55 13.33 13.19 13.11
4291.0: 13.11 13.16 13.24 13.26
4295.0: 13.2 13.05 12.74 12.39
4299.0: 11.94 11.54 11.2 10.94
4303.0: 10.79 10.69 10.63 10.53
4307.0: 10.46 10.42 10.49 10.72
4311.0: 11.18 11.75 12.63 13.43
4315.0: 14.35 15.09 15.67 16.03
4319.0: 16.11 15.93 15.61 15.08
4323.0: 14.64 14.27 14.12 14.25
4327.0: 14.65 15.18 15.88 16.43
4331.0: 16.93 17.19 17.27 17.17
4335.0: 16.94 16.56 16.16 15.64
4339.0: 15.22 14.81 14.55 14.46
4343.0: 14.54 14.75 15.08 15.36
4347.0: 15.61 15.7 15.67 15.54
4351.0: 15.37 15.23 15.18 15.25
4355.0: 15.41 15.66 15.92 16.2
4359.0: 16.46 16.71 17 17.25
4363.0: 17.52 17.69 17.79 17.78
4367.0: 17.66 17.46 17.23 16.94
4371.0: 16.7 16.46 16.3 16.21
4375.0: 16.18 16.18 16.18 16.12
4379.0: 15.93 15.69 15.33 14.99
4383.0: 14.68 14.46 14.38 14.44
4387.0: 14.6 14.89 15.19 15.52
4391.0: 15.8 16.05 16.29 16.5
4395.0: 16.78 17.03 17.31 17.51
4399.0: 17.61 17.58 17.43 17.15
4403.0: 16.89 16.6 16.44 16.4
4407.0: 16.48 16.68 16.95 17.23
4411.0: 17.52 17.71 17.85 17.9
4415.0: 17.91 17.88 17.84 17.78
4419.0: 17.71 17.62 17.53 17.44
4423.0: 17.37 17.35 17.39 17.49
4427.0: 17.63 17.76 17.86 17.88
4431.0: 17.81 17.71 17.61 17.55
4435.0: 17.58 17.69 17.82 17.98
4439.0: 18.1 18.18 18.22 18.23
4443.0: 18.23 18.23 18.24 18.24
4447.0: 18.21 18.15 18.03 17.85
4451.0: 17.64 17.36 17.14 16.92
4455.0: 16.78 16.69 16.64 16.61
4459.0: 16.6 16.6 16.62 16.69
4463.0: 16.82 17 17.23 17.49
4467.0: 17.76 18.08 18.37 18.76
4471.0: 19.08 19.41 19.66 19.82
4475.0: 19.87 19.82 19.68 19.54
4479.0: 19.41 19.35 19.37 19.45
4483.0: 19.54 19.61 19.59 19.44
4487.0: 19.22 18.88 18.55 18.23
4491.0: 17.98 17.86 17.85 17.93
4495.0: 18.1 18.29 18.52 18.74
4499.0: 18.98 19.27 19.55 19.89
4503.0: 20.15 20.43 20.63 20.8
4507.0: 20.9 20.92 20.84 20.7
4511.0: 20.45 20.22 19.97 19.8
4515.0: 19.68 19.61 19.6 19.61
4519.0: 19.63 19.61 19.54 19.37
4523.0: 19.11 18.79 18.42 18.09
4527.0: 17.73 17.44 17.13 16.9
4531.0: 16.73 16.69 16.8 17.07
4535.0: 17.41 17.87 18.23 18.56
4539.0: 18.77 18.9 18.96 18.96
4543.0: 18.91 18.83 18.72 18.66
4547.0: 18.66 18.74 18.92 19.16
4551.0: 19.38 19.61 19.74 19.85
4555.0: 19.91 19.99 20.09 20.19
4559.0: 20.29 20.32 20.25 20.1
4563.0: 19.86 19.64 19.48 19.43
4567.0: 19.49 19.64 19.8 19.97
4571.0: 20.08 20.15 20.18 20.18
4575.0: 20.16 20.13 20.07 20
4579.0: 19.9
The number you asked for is 0.15 mag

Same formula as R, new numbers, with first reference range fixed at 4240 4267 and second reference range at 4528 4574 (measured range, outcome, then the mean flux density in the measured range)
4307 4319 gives 0.18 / 12.9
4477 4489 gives -0.08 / 19.4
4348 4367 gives -0.02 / 16.3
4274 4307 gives 0.16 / 12.9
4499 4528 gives -0.07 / 19.7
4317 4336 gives -0.02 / 15.8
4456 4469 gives 0.04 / 17.1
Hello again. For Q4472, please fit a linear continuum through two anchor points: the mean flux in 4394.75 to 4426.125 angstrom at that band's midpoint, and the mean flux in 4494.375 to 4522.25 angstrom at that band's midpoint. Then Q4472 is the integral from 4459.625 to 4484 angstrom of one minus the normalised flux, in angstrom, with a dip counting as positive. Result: 0.4 angstrom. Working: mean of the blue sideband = 17.3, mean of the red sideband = 19.8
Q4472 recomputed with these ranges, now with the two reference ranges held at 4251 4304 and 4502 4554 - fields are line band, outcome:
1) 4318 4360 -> -1.9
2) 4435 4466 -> -0.3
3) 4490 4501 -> 0.0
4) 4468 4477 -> -0.7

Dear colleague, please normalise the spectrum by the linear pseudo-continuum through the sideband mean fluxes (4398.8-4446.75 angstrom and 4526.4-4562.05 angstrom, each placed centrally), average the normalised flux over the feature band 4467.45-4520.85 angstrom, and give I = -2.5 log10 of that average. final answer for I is -0.07 mag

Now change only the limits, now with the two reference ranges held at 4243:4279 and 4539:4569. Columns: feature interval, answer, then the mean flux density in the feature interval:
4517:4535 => 0.04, 18.2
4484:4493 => -0.03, 18.7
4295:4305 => 0.25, 11.7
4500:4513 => -0.10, 20.4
